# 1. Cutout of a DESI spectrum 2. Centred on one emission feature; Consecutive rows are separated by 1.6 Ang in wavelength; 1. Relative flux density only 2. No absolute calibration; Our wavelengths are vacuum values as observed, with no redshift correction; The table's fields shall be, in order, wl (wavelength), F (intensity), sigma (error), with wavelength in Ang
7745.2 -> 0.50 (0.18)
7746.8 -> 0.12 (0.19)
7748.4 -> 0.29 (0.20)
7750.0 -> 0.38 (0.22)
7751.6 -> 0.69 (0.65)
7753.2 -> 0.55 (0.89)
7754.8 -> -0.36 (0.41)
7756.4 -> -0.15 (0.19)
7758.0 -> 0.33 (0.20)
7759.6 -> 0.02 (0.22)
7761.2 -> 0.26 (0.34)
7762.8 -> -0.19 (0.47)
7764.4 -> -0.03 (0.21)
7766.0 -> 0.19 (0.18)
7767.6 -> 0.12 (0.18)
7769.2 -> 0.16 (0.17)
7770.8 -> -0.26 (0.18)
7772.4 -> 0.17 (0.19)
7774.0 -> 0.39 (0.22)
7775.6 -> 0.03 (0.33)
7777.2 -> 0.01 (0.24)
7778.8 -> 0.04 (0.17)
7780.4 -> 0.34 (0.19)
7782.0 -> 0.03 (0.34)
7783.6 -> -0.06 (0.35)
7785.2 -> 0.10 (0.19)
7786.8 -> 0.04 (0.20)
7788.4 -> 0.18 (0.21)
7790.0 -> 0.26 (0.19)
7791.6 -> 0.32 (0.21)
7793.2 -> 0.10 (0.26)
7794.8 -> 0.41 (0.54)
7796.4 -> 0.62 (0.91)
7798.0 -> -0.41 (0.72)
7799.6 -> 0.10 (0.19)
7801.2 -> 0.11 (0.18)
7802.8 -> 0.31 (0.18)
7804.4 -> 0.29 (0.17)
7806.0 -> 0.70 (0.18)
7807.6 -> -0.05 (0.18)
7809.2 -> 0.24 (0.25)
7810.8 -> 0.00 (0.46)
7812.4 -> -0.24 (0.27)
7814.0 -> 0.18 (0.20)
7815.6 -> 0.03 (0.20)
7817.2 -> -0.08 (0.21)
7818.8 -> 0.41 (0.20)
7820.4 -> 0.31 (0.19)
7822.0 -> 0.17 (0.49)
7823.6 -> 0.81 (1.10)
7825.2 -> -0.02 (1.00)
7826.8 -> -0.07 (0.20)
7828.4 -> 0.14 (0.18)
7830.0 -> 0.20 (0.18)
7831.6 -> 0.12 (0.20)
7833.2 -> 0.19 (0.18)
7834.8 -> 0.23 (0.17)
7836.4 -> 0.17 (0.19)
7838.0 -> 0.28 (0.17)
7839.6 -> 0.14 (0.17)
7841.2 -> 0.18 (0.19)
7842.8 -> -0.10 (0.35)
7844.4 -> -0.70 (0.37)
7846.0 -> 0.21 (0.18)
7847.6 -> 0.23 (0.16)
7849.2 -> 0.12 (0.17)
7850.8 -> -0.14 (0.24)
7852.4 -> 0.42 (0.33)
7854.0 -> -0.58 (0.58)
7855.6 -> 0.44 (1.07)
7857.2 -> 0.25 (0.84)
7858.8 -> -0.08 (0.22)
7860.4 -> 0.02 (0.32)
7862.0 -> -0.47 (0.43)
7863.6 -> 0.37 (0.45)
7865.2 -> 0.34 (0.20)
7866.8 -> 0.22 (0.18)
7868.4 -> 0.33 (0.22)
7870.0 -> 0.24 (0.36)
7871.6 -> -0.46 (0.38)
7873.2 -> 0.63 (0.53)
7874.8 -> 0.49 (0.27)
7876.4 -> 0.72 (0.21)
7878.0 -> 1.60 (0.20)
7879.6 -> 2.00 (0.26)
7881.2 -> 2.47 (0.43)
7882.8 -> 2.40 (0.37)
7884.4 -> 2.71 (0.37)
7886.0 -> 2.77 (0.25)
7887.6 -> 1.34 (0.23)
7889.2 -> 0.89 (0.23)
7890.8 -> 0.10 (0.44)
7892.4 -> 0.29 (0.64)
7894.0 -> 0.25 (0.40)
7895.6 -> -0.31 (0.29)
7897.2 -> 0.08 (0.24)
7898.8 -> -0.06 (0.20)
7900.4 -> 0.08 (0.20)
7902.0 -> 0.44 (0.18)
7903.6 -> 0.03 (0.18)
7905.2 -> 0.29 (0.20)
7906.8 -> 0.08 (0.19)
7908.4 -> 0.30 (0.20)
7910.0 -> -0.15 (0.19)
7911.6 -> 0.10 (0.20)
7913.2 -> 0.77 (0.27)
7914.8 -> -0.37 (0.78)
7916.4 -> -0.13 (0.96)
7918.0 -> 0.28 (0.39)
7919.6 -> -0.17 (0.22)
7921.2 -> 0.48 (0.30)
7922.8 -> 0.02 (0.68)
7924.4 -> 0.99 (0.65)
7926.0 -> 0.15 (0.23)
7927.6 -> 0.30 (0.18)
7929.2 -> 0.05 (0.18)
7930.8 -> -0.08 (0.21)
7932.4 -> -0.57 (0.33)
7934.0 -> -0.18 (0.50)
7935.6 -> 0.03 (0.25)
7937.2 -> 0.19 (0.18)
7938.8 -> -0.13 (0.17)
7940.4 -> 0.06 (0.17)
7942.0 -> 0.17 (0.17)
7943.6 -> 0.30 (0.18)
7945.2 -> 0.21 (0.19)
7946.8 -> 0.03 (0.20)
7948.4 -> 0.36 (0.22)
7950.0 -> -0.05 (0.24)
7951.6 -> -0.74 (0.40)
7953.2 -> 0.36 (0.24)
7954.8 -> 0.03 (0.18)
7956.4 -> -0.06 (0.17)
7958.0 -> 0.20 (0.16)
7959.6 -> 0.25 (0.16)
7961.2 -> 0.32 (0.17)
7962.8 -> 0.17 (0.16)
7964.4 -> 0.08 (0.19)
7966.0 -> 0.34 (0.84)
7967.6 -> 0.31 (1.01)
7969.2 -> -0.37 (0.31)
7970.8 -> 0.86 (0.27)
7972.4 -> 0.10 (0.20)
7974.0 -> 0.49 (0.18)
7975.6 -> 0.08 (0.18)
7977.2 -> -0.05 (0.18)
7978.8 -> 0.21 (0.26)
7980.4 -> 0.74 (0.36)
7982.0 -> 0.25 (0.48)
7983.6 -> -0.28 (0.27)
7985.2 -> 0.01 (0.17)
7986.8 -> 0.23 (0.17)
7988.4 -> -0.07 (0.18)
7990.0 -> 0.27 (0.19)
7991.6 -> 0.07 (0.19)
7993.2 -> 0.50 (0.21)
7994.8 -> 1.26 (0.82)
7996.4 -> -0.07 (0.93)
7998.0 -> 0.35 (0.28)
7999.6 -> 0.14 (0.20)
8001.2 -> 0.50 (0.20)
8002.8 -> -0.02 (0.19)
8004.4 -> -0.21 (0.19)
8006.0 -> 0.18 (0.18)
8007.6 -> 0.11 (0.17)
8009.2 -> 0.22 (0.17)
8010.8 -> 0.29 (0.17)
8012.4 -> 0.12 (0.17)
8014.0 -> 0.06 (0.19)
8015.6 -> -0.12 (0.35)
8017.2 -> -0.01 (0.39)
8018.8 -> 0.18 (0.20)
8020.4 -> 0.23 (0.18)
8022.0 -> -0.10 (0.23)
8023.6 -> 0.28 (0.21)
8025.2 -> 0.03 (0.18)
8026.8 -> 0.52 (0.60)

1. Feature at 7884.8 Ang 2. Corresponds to [O II]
